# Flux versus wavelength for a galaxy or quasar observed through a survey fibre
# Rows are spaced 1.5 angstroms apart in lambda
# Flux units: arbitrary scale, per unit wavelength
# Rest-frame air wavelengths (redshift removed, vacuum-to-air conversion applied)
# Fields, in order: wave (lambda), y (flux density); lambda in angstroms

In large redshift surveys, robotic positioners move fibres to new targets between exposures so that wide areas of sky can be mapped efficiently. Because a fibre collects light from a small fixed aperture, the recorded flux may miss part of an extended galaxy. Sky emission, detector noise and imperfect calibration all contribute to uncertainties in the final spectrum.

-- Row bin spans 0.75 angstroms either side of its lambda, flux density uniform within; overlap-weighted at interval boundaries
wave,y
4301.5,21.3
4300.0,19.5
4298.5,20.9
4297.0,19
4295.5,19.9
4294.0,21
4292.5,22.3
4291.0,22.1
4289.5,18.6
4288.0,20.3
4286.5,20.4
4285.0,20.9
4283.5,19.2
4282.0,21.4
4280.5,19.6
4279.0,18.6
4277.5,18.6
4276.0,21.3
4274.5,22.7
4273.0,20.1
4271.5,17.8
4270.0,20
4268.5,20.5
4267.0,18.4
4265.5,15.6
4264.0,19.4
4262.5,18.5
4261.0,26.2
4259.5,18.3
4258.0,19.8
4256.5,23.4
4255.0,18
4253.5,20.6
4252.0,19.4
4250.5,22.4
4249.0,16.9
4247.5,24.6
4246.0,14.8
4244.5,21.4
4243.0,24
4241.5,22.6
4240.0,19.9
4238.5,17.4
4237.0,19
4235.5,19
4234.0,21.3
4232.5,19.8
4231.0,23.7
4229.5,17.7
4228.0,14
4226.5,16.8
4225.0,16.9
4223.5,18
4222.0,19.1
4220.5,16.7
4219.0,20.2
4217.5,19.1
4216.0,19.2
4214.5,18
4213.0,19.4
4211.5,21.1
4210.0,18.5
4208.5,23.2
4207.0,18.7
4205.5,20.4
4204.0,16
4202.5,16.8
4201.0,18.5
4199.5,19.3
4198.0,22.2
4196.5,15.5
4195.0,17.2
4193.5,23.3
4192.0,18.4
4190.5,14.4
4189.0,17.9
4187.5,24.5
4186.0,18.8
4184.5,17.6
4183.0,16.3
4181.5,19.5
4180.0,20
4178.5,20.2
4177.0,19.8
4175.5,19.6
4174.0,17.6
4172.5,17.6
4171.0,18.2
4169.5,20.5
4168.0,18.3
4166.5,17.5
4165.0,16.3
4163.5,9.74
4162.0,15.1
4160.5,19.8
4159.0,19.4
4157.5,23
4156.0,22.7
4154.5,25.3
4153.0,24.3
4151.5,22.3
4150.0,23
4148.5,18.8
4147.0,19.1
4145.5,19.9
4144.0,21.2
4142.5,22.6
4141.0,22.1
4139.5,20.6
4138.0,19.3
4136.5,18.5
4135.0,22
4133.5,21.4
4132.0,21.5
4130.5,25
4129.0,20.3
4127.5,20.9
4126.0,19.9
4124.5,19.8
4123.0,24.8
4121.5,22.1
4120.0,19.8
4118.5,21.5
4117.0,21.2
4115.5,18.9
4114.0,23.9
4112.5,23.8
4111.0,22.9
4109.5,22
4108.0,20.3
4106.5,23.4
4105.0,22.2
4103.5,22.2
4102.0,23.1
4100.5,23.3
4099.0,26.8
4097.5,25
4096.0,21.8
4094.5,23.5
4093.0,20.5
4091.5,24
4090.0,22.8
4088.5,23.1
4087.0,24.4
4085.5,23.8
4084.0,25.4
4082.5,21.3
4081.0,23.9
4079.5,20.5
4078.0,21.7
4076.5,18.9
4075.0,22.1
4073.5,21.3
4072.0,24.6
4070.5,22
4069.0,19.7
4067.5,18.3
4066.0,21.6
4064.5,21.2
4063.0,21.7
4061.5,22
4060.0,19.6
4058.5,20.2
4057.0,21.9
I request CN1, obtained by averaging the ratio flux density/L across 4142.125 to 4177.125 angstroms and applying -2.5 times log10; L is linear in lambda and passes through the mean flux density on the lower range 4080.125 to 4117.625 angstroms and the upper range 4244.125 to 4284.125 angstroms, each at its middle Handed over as 0.12 mag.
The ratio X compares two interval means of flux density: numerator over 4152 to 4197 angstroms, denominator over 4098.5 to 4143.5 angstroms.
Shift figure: 0.87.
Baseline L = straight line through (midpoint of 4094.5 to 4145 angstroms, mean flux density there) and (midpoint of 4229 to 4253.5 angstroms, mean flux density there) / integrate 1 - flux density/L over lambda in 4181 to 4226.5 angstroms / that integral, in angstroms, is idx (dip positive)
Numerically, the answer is 4.4 angstroms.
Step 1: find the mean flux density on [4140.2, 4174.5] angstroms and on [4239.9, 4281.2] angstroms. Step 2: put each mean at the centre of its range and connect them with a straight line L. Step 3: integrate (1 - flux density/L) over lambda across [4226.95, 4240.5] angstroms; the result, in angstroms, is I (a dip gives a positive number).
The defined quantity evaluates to 0.7 angstroms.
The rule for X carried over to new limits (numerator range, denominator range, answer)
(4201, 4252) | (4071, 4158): 0.87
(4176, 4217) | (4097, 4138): 0.87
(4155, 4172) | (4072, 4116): 0.81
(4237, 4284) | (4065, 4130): 0.90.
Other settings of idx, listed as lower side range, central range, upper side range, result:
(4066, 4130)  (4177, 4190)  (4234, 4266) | 1.1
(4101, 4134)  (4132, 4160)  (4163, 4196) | -1.6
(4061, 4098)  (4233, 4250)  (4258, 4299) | 0.3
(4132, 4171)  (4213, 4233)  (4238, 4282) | 1.7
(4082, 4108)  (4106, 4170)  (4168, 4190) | 1.0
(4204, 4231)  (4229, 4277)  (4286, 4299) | -1.5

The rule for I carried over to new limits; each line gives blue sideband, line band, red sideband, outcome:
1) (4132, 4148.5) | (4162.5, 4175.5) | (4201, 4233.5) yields 1.8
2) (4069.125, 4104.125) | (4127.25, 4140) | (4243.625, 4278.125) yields 0.6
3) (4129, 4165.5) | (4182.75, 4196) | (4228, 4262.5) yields 1.1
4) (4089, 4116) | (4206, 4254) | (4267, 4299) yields 3.4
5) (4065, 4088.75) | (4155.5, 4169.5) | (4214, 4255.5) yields 1.7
